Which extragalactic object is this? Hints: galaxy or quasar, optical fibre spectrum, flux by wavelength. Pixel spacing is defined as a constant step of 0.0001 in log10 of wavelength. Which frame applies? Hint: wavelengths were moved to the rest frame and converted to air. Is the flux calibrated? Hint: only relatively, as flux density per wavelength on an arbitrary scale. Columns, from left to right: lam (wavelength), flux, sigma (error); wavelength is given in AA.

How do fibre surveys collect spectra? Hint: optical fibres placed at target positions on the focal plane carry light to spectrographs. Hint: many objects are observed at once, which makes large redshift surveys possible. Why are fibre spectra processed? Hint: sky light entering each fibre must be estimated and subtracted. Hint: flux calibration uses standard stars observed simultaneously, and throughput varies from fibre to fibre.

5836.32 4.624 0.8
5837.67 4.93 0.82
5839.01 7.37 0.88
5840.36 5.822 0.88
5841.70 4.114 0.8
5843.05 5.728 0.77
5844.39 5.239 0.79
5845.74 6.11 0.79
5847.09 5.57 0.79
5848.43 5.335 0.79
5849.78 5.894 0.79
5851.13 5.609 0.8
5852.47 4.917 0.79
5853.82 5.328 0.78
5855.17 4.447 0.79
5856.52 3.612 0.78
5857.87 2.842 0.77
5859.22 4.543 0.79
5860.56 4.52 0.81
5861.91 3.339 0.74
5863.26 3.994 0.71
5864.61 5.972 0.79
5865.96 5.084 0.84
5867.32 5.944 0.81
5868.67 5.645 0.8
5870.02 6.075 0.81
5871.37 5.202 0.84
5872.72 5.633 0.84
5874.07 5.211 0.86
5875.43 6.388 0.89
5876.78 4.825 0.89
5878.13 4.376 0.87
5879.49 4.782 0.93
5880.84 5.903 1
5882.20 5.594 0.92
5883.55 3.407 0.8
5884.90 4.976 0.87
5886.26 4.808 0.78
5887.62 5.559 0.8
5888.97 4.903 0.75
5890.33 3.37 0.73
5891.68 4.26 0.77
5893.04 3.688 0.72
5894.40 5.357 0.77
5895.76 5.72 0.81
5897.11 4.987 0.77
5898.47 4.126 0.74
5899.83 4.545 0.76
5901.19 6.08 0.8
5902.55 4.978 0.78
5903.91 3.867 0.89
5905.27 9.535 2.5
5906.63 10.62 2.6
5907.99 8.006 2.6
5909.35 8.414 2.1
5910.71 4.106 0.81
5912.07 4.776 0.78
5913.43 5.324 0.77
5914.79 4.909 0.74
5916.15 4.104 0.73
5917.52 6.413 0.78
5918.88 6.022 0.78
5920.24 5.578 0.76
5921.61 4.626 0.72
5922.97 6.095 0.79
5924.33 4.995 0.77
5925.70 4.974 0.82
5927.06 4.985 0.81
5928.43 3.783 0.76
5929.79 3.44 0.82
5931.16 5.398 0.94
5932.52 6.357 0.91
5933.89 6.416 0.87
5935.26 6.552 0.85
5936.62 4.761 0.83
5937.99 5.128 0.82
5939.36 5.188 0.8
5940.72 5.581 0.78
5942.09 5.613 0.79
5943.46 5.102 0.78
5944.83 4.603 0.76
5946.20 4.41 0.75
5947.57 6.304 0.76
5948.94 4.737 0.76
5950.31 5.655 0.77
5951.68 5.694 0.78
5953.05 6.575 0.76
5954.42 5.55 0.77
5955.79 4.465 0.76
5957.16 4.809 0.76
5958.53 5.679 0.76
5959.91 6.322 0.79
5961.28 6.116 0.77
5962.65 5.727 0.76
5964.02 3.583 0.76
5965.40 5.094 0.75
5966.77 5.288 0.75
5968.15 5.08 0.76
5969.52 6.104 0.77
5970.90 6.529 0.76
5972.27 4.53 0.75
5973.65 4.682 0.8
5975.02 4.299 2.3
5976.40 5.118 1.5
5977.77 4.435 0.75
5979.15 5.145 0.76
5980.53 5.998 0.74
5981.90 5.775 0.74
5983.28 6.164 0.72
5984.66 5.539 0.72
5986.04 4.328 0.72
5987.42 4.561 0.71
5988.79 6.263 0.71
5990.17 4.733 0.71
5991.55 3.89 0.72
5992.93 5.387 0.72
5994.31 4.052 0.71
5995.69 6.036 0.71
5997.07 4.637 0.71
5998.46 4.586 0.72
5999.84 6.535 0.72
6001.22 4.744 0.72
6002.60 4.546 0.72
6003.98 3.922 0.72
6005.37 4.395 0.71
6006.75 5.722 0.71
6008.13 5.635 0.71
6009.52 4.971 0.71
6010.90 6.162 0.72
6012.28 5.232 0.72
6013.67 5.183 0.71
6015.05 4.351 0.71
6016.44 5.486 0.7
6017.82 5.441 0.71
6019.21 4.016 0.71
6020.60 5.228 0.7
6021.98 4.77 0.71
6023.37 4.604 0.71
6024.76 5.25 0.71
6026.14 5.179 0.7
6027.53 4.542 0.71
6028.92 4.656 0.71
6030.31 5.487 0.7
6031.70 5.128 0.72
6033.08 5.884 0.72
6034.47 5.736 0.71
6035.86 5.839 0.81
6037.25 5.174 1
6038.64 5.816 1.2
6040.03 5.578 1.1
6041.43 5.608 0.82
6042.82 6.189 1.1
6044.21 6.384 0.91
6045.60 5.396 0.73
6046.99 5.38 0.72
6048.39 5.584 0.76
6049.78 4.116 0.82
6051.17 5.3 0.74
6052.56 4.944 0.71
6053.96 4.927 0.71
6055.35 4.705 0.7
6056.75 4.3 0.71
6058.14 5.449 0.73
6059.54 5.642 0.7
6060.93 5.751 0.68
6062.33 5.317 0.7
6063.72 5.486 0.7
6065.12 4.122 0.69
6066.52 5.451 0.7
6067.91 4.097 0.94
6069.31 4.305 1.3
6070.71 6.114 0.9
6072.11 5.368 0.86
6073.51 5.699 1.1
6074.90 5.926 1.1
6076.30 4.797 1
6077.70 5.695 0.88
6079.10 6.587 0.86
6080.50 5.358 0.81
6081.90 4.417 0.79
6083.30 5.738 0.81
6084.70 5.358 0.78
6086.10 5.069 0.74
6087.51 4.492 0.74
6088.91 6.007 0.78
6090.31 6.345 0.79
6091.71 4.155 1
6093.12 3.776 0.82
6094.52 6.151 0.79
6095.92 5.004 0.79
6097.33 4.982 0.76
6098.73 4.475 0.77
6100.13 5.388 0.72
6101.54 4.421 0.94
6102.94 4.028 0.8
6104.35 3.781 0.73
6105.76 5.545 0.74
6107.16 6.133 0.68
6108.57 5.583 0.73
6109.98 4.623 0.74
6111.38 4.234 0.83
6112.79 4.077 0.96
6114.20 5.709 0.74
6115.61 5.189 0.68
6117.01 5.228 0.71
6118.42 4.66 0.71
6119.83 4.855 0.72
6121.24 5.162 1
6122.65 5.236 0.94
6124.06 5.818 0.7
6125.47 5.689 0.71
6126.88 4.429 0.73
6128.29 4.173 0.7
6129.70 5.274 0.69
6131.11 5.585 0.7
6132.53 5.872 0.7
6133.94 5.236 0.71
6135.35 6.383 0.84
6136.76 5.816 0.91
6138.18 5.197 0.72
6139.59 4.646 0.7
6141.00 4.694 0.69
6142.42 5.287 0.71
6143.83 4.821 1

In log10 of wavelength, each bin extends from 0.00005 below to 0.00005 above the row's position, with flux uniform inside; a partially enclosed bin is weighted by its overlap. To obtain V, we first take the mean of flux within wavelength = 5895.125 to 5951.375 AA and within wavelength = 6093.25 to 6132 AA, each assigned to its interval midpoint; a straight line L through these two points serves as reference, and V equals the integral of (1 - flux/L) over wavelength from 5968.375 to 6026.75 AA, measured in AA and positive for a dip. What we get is 2.48 AA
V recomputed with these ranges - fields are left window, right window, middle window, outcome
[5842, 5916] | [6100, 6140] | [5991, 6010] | 0.9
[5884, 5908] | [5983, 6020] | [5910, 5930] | 1.4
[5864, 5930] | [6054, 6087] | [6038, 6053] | -0.7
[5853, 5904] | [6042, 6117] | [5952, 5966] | -1.2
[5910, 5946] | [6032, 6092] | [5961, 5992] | 0.4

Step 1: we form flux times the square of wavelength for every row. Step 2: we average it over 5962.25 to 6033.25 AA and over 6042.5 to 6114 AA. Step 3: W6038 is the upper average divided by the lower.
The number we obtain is 1.0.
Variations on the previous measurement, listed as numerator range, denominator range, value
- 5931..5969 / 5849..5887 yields 1.12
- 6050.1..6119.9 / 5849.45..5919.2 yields 1.04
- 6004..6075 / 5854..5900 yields 1.14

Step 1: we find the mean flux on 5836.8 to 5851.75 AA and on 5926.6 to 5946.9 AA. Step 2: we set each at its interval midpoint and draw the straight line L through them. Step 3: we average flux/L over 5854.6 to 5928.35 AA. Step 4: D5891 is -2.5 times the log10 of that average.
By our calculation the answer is 0.031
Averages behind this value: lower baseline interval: 5.6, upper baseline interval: 5.16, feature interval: 5.21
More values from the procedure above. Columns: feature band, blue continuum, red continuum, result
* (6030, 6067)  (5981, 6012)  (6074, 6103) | -0.04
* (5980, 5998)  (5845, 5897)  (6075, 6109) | -0.02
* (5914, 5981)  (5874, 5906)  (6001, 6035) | -0.05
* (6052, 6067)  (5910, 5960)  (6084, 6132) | 0.00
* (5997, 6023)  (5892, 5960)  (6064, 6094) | 0.06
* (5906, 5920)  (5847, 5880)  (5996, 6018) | -0.23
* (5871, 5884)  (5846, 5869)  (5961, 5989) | -0.05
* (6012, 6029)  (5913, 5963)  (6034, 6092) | 0.09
